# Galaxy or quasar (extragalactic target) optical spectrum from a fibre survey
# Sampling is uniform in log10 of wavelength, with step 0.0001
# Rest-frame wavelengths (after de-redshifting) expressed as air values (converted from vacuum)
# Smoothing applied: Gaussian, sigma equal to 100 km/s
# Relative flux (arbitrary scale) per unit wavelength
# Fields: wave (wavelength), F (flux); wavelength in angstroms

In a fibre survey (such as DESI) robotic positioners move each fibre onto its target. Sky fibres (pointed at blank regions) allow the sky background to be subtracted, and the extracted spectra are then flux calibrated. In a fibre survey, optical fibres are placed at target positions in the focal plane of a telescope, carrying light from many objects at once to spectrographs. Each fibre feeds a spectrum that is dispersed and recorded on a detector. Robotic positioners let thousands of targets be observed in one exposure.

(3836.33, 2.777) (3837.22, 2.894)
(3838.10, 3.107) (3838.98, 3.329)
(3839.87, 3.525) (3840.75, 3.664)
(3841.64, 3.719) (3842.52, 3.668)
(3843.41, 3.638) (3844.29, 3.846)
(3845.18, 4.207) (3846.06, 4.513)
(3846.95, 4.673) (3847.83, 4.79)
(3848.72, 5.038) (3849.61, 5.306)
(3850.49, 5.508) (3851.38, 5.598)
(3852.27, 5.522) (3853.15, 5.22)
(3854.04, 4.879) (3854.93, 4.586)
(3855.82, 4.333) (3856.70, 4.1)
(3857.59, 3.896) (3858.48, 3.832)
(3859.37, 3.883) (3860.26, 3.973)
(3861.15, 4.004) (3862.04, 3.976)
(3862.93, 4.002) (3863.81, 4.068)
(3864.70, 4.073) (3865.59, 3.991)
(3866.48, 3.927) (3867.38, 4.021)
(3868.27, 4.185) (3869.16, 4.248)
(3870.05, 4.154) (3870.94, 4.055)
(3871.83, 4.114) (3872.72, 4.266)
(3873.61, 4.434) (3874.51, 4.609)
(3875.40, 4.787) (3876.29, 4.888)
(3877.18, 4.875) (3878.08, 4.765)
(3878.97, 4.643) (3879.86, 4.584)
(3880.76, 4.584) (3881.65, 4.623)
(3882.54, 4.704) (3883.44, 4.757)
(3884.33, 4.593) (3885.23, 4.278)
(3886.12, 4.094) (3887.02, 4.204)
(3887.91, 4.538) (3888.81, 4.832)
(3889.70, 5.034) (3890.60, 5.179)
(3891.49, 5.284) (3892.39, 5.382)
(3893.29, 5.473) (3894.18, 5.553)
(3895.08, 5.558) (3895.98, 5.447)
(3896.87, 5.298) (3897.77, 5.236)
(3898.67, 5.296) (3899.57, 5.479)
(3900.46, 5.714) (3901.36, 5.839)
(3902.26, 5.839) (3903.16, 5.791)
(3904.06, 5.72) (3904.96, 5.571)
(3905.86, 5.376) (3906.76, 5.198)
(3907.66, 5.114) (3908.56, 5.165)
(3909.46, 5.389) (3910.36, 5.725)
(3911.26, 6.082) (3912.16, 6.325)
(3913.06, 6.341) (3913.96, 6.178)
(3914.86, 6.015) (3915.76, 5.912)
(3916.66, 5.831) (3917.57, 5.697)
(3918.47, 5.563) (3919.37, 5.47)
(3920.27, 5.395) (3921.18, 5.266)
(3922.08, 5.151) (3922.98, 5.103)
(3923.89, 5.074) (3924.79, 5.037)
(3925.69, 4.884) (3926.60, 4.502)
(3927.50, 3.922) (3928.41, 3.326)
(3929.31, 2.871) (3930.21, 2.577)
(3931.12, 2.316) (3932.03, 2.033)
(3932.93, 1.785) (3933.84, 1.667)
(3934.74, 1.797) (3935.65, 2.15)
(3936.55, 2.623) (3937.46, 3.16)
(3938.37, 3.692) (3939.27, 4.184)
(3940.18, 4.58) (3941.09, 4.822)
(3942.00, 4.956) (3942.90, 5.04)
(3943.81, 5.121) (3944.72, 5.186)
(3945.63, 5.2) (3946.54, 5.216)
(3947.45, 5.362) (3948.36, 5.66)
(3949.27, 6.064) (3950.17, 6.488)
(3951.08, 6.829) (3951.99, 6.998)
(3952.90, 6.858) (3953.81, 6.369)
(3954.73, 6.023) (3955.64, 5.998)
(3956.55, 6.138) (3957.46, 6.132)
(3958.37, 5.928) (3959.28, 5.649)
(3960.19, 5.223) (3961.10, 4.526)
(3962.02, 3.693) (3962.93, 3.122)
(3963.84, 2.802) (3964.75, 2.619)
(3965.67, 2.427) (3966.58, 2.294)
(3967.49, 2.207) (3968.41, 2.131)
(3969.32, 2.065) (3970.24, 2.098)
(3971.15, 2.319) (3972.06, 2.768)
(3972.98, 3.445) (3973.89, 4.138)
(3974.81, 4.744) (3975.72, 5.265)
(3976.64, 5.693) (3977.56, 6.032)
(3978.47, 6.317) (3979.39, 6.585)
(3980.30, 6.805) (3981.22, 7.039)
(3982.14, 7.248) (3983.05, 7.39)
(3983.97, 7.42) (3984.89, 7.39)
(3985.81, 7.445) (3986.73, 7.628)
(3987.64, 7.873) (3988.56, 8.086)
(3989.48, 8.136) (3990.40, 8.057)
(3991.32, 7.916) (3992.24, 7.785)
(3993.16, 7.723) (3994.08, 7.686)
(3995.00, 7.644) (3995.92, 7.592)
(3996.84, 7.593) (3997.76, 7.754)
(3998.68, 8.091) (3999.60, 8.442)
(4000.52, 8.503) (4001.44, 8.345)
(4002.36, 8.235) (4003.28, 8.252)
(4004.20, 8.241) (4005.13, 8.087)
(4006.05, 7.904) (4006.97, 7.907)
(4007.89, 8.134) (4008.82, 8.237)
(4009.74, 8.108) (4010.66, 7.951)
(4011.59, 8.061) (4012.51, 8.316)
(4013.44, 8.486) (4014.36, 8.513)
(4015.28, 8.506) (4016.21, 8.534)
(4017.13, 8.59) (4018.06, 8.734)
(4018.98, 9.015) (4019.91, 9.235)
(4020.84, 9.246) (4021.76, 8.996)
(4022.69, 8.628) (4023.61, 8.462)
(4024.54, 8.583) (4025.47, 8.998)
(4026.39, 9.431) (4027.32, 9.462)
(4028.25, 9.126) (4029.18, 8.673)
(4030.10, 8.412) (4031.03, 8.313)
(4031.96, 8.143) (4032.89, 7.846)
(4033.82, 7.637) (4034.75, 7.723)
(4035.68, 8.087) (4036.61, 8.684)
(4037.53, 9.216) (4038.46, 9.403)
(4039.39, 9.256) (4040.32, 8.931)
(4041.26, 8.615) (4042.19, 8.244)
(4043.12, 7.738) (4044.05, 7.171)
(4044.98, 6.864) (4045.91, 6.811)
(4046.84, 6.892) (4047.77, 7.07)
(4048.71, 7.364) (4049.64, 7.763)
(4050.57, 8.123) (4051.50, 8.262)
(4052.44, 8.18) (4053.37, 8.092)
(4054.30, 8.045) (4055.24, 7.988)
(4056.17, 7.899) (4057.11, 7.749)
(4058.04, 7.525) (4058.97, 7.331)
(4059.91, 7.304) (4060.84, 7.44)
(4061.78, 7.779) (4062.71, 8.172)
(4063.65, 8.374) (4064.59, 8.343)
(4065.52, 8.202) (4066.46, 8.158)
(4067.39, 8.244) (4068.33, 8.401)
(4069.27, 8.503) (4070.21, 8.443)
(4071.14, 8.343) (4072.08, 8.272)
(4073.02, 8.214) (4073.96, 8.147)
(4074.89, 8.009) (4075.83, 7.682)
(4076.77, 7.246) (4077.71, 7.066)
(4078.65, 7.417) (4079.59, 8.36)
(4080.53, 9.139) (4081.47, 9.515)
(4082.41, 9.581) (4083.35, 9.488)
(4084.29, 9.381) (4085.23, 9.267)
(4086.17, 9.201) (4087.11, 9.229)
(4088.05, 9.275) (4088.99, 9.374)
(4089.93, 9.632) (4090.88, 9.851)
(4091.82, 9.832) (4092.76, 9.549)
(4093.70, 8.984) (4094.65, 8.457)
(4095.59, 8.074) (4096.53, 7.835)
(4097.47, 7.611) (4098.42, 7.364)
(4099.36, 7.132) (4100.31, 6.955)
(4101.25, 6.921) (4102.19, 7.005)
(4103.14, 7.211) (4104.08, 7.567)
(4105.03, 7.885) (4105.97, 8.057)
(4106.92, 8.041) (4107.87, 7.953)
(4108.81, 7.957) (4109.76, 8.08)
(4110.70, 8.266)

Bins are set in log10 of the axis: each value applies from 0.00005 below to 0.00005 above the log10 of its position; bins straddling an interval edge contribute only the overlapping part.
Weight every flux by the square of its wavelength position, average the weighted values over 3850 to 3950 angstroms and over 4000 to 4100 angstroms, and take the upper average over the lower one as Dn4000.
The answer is 1.91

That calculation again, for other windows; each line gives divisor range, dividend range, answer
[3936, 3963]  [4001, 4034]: 1.67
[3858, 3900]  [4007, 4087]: 1.97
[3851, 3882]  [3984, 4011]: 1.94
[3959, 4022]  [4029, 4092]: 1.28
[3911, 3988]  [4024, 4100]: 1.81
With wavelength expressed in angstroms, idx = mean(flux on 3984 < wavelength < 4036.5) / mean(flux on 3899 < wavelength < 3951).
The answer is 1.71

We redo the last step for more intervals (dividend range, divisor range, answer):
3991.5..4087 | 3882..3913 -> 1.56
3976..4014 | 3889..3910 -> 1.42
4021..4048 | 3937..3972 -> 1.82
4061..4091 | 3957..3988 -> 1.75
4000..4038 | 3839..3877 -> 1.96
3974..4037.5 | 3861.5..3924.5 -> 1.58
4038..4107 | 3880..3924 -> 1.53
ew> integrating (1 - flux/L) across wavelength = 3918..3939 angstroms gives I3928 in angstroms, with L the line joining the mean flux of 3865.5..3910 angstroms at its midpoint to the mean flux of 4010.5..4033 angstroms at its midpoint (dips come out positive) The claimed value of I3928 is 7.98 angstroms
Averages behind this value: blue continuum 4.9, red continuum 8.67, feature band 3.72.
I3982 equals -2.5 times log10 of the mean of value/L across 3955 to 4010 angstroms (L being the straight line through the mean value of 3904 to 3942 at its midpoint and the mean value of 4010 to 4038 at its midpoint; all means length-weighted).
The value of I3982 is 0.14 mag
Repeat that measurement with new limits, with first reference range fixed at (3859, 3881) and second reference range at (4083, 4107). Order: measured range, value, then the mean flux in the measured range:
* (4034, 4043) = -0.166 mag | 8.61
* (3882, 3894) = -0.045 mag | 4.81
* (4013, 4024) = -0.240 mag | 8.75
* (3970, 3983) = 0.210 mag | 5.16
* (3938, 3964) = 0.085 mag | 5.34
